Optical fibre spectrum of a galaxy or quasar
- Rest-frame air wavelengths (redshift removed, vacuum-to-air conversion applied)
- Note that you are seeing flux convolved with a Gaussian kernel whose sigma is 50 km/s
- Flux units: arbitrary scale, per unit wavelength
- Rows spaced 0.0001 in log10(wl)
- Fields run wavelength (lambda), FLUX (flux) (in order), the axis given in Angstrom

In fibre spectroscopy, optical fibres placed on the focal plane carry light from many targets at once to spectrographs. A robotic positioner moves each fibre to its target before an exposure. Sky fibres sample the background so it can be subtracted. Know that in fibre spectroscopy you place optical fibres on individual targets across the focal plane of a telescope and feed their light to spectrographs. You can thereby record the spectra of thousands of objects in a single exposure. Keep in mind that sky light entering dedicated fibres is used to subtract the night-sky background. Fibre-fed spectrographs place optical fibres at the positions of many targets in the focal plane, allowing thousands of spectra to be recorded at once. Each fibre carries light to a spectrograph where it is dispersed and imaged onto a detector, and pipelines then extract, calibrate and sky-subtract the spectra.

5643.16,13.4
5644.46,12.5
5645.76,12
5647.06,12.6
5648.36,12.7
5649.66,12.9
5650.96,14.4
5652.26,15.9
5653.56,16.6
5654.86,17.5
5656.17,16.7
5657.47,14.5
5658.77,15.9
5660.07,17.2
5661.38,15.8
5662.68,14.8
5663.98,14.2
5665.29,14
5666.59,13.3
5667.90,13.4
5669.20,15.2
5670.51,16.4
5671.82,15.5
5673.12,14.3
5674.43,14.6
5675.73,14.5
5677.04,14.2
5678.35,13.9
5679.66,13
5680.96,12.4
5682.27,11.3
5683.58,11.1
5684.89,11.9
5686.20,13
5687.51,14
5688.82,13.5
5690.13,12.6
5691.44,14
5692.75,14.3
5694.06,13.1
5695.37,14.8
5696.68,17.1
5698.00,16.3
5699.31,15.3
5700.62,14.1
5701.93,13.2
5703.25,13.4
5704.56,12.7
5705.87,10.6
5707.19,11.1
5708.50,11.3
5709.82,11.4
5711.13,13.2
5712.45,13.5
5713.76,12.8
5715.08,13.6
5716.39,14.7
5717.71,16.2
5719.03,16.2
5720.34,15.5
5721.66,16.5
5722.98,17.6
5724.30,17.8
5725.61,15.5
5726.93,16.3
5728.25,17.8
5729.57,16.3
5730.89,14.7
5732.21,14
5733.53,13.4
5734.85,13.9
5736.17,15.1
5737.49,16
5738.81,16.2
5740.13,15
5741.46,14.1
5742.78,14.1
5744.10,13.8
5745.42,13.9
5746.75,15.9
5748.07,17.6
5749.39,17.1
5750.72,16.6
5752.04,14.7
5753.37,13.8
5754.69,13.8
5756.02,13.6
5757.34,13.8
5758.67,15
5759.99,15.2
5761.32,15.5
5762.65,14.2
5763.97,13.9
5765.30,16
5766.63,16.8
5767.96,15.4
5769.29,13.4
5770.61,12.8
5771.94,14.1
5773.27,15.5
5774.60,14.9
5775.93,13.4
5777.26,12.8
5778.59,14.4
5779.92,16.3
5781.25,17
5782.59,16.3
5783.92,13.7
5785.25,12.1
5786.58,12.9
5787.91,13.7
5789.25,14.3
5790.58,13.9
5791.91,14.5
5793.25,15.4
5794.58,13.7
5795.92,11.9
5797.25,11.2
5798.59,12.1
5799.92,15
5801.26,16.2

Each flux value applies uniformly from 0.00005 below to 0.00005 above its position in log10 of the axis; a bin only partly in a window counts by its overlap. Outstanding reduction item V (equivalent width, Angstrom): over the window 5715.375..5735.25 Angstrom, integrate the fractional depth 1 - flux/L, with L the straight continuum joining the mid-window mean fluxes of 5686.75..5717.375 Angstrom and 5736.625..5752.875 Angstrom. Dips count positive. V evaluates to -1.7 Angstrom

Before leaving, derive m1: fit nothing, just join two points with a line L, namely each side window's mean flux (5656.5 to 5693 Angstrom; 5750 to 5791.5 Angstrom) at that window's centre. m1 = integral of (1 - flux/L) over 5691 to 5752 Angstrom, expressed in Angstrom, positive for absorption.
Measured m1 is -2.0 Angstrom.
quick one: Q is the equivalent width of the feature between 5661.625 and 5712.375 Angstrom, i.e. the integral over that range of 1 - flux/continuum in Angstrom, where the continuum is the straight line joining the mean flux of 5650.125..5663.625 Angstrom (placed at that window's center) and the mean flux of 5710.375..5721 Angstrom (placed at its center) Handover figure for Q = 5.1 Angstrom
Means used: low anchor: 15.9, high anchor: 14.4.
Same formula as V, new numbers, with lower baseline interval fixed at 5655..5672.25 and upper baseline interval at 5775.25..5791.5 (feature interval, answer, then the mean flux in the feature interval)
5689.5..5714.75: 2.5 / 13.4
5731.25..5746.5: 0.1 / 14.5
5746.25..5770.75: -1.0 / 15.1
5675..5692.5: 2.3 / 13.1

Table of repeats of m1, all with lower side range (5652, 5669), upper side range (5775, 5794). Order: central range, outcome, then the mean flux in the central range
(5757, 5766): -0.2 Angstrom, 14.8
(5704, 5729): 0.7 Angstrom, 14.5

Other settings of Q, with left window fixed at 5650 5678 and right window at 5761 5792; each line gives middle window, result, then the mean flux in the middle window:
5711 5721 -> 0.2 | 14.5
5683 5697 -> 1.4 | 13.5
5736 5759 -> -0.5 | 15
